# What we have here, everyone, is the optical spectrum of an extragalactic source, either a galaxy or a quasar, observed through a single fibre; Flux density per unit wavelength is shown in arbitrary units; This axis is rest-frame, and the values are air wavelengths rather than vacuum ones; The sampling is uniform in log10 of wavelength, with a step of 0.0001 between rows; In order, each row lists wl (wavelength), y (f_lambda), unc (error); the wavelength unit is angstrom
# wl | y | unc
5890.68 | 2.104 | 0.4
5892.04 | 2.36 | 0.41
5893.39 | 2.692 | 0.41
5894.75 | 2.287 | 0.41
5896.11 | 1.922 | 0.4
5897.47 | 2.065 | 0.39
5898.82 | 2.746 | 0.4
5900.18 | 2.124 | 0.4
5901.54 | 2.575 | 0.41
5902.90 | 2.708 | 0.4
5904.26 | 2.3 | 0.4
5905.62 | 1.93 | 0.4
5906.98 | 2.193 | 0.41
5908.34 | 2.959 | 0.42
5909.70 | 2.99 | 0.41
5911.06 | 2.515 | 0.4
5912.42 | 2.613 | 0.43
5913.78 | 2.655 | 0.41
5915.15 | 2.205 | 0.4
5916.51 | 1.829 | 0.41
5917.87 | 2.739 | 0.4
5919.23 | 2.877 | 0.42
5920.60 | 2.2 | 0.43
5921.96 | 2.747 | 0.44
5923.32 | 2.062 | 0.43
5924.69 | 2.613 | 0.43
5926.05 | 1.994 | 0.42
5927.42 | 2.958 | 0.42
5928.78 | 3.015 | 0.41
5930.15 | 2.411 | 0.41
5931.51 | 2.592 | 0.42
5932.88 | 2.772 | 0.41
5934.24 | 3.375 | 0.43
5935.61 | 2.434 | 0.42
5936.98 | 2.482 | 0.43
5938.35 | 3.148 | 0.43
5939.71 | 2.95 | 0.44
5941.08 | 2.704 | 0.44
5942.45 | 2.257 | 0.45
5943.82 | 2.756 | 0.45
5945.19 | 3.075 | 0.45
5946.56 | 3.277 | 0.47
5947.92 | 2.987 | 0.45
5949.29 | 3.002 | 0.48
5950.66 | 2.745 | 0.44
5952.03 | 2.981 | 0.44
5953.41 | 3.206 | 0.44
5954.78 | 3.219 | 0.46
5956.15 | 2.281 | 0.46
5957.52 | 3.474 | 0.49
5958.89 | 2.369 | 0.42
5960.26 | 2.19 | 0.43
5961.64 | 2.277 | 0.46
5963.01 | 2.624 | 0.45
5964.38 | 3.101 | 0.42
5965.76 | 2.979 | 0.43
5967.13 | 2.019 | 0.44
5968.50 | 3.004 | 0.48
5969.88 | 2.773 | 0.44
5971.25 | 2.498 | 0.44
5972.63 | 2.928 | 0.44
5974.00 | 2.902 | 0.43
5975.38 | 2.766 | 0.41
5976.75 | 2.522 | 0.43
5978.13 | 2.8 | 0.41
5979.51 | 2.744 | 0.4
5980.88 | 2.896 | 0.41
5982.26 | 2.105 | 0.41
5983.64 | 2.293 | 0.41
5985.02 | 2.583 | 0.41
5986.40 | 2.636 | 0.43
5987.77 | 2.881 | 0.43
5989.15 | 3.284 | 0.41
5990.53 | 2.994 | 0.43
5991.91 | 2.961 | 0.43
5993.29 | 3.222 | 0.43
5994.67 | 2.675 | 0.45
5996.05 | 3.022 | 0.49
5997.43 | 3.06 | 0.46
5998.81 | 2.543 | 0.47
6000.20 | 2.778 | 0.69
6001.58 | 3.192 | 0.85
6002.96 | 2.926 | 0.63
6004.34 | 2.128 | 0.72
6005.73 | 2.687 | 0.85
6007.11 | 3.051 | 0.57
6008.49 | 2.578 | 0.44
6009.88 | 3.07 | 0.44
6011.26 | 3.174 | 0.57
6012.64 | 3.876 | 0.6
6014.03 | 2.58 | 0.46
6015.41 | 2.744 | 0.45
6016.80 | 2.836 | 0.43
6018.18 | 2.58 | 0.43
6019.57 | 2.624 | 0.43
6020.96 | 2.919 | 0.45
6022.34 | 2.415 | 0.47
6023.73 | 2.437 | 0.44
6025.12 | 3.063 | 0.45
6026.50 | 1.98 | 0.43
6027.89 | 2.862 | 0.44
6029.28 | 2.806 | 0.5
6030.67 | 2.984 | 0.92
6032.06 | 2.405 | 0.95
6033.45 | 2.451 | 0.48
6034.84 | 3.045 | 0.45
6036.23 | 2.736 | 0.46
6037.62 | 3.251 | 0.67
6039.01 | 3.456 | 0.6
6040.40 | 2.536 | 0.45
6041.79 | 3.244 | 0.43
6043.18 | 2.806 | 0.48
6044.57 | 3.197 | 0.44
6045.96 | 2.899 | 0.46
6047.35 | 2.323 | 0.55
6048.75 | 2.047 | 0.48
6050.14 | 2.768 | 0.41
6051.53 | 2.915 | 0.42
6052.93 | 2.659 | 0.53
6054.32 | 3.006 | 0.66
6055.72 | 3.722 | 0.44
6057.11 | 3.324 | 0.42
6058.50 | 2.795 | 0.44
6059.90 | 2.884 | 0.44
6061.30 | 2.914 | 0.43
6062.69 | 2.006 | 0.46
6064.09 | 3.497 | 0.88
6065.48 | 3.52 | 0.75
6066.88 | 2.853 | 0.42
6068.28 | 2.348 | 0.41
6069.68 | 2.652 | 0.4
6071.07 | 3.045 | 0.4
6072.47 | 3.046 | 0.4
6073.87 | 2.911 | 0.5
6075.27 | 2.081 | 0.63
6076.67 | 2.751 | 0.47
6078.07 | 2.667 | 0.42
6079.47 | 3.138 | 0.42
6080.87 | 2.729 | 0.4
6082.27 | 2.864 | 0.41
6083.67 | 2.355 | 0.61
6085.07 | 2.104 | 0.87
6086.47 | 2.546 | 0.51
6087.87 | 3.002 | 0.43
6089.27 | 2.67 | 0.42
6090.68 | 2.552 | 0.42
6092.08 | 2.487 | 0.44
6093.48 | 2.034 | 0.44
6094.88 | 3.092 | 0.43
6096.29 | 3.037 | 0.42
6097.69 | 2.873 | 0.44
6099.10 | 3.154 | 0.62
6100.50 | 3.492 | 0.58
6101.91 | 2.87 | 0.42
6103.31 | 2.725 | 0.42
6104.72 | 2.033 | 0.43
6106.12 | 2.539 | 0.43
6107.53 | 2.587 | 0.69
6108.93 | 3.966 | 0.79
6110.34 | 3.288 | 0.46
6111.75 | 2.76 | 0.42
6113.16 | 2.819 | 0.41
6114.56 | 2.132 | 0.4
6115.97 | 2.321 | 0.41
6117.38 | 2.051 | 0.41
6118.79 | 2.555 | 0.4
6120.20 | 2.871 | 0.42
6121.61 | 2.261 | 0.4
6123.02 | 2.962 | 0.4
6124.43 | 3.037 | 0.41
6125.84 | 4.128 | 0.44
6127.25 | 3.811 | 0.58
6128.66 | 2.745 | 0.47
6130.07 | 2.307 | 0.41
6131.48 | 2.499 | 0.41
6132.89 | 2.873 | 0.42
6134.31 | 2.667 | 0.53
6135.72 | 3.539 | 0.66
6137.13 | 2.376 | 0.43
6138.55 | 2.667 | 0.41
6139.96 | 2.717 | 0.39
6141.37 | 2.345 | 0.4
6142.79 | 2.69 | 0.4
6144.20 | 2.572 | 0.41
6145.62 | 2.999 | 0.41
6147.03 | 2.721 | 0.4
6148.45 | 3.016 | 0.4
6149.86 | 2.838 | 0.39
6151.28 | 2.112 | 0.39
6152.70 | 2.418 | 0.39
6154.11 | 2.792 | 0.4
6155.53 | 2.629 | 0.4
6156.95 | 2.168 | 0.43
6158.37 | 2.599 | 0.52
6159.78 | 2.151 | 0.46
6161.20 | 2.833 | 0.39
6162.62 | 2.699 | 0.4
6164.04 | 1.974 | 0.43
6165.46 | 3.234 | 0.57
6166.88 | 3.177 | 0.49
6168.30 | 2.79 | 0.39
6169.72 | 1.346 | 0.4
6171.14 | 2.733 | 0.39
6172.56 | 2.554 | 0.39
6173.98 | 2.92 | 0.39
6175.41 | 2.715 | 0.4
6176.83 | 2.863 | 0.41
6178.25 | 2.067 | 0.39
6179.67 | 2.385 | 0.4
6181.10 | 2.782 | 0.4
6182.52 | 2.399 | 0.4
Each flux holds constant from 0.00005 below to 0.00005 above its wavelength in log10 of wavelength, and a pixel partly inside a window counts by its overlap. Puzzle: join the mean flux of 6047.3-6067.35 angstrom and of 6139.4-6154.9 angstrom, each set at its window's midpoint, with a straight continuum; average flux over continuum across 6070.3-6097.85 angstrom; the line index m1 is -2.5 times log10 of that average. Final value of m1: 0.05 mag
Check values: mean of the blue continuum 2.9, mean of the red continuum 2.66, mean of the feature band 2.7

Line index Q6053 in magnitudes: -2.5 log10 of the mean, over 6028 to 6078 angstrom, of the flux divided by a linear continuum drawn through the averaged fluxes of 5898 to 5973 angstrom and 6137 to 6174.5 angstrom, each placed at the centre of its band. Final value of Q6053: -0.09 mag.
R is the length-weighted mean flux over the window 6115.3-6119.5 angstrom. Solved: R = 2.31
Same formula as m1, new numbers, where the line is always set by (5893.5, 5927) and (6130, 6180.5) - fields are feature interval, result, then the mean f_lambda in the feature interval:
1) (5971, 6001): -0.125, 2.78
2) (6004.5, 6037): -0.108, 2.77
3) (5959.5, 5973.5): -0.076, 2.64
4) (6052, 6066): -0.191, 3.02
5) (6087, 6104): -0.106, 2.83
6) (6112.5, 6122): 0.065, 2.43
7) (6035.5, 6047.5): -0.177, 2.97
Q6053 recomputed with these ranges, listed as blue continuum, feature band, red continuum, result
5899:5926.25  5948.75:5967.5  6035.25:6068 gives -0.06 mag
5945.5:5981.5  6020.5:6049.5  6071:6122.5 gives 0.00 mag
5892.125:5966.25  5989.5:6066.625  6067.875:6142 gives -0.06 mag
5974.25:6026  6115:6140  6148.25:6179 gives -0.07 mag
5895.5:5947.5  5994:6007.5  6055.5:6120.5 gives -0.05 mag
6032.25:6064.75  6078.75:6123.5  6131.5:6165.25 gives 0.01 mag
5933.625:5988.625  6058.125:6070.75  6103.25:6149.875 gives -0.03 mag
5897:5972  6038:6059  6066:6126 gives -0.08 mag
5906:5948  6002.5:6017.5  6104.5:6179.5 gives -0.08 mag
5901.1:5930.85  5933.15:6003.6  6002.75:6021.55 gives -0.05 mag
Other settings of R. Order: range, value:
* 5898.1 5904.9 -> 2.49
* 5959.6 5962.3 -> 2.23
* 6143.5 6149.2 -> 2.83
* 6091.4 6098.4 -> 2.7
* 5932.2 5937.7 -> 2.77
